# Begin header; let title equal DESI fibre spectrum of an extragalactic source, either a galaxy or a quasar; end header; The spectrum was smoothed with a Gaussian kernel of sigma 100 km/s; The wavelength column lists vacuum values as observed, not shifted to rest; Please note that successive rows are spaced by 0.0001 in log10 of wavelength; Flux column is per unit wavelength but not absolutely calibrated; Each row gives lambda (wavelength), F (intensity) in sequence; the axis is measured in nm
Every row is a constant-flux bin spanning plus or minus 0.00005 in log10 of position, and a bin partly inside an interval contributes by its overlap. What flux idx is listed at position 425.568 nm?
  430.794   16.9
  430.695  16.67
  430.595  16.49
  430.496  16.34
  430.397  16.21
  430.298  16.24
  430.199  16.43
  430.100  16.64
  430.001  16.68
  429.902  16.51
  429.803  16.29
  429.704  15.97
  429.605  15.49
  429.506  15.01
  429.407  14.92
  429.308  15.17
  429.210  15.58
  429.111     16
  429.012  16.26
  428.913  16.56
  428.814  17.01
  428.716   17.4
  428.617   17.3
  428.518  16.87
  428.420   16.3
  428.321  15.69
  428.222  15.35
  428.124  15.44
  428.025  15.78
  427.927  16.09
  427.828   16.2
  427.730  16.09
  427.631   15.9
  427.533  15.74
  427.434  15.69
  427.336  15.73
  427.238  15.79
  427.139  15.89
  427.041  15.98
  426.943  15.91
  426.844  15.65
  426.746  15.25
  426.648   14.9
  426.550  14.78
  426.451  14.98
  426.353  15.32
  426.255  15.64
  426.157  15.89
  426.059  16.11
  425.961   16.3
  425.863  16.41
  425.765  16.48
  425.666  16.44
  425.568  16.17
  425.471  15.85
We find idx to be 16.17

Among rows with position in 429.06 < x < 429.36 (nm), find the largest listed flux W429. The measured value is 16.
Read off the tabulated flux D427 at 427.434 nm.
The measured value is 15.69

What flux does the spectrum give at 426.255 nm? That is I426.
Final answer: 15.64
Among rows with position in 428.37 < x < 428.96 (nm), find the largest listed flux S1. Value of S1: 17.4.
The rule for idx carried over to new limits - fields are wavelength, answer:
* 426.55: 14.78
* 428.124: 15.44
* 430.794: 16.9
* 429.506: 15.01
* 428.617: 17.3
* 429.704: 15.97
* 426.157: 15.89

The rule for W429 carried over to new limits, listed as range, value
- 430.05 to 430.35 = 16.64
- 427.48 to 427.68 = 15.9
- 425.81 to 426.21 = 16.41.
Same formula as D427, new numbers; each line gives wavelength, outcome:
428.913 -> 16.56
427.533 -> 15.74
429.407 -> 14.92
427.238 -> 15.79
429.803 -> 16.29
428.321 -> 15.69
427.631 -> 15.9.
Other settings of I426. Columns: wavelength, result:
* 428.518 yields 16.87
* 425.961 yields 16.3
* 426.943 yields 15.91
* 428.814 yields 17.01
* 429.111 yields 16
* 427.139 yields 15.89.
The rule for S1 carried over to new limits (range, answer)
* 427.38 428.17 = 16.2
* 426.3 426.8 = 15.32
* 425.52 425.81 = 16.48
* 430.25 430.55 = 16.34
